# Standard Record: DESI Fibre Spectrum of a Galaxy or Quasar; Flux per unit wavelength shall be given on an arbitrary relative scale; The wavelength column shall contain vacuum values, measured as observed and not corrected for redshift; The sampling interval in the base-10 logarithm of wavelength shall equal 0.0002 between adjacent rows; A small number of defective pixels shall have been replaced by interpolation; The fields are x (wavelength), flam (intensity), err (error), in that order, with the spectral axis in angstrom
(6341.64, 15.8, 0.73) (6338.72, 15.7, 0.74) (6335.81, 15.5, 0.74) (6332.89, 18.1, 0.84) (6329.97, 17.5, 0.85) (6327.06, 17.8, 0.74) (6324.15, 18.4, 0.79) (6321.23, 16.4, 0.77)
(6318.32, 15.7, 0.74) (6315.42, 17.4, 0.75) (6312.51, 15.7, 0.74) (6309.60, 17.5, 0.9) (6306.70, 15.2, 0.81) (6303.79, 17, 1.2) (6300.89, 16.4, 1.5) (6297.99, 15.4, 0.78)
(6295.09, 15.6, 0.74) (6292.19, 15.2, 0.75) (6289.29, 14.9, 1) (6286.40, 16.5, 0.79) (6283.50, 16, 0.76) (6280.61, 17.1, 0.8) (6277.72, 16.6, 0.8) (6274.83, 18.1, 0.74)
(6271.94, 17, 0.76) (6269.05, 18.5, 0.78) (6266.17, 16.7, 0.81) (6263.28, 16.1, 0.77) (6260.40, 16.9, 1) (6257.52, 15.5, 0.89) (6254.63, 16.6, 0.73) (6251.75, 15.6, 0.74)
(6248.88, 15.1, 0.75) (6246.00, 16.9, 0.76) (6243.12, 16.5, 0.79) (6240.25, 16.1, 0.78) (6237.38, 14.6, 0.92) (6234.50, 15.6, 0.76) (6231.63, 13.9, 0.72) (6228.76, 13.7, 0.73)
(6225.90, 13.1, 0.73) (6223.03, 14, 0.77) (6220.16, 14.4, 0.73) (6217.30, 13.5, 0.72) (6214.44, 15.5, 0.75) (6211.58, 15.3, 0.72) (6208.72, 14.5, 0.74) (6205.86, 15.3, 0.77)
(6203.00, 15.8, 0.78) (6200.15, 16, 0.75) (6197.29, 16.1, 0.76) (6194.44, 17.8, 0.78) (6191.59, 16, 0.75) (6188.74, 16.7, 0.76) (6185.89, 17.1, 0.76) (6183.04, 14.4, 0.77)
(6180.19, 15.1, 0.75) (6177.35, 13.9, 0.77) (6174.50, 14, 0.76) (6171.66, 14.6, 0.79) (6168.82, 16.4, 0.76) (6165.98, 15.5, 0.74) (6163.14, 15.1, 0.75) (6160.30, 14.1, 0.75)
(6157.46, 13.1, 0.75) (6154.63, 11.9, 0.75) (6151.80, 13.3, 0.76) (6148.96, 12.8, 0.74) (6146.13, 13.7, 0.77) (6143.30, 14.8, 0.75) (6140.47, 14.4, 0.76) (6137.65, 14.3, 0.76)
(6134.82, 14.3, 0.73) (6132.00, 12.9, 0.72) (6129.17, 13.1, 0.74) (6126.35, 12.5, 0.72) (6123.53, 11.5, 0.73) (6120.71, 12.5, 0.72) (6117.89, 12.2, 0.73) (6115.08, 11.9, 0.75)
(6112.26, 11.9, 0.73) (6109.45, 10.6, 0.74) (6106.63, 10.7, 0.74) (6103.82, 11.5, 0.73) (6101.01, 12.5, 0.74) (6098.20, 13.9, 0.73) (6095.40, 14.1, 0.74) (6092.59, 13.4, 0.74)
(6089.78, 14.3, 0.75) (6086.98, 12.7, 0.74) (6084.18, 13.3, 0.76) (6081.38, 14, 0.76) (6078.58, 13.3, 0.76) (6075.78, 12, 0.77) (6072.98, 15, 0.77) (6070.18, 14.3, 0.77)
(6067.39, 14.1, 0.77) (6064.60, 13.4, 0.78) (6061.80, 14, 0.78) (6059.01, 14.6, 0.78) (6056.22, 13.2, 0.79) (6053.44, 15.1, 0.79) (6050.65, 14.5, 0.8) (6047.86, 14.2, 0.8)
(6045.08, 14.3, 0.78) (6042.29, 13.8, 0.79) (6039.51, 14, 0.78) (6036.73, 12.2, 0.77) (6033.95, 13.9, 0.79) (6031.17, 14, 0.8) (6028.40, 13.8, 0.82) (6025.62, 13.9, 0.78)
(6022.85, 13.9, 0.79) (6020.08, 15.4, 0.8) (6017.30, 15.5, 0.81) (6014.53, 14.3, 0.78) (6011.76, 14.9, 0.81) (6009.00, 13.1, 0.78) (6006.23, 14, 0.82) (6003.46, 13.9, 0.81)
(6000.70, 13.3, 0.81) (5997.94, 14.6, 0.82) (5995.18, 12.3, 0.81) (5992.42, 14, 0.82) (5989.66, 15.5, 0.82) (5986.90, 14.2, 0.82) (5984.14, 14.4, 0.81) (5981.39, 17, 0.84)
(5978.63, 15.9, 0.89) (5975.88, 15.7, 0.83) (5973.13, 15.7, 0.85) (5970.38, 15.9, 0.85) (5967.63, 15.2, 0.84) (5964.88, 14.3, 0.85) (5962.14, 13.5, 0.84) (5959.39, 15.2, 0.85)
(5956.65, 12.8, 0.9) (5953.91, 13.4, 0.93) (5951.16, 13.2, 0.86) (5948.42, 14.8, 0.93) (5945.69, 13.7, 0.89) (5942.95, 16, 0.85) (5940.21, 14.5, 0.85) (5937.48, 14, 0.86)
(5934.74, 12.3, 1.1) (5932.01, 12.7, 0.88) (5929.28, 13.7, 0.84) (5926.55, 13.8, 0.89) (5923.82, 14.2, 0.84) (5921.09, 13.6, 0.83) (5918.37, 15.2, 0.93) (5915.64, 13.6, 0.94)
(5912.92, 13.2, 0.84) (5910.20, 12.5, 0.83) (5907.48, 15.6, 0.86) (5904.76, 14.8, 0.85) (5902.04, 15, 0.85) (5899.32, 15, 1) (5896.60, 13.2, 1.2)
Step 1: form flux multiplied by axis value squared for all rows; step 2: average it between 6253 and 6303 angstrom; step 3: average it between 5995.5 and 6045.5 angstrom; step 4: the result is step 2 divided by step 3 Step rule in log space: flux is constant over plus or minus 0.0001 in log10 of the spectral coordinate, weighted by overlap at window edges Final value 1.3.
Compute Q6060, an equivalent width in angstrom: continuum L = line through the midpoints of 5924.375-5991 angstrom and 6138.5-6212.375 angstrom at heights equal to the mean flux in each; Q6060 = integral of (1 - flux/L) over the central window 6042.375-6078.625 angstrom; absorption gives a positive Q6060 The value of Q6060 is 1.63 angstrom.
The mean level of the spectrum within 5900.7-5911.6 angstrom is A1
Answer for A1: 14.5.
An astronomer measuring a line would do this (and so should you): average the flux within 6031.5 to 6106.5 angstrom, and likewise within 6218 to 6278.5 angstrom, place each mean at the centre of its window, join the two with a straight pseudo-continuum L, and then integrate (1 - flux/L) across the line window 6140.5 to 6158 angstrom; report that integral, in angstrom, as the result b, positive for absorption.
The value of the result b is 1.46 angstrom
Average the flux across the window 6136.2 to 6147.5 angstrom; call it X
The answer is 14.3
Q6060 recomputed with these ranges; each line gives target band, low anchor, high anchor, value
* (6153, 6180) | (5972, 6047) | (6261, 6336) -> 2.22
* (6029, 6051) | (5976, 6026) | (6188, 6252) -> 1.21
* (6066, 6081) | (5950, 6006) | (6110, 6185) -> 0.26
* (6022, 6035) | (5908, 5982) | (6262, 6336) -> 0.82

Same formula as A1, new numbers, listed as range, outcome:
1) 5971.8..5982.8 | 16.1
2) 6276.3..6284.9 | 16.6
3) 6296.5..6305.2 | 16.3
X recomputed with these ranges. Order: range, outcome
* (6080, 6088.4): 13.3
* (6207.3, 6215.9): 15.1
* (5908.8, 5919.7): 13.6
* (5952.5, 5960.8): 13.8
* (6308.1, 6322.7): 16.5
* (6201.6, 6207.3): 15.5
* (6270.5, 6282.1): 17.2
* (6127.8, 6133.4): 13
